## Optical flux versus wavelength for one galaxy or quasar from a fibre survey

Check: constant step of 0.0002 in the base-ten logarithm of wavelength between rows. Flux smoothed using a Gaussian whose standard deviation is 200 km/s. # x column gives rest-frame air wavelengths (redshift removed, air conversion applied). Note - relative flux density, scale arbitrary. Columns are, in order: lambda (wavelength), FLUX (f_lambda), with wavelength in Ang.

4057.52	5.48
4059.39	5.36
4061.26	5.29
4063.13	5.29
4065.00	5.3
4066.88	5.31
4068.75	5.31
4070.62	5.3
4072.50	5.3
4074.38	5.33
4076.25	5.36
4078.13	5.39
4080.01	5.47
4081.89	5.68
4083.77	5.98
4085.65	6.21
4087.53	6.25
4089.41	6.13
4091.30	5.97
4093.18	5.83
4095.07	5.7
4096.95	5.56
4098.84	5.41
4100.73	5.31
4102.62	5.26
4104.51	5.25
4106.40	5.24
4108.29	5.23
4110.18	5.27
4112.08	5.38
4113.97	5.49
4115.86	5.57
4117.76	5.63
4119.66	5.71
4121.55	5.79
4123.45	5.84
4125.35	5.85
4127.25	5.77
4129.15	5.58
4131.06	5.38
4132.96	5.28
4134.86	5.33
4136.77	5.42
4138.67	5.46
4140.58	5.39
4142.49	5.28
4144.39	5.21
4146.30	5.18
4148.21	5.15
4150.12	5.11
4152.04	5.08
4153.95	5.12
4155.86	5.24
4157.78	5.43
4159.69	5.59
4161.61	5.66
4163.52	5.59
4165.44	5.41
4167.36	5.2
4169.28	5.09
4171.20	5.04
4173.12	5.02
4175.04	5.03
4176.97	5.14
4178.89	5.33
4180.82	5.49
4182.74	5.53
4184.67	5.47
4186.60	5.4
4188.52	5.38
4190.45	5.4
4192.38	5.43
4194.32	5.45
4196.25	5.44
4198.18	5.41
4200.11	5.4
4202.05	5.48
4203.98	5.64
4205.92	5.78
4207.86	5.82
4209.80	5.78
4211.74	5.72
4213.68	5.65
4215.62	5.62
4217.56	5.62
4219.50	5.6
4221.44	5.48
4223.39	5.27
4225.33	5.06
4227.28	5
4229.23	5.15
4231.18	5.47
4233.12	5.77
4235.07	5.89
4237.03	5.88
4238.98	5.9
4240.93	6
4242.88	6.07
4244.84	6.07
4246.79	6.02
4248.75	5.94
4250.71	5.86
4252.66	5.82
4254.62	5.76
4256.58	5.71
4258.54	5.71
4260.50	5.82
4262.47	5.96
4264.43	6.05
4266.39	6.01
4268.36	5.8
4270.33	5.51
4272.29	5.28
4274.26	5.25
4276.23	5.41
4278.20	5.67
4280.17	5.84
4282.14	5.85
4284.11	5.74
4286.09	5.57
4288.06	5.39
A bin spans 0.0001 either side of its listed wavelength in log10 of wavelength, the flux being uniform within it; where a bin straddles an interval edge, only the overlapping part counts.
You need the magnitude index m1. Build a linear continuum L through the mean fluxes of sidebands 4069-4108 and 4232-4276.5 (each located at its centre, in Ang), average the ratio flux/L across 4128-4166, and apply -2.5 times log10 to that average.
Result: 0.063 mag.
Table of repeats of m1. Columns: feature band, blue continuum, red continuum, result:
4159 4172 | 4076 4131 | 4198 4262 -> 0.06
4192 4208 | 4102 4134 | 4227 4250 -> 0.03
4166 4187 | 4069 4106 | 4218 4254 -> 0.08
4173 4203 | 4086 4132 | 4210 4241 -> 0.04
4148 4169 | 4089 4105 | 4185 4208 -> 0.04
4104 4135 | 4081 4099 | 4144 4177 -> 0.02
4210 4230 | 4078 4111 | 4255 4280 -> 0.05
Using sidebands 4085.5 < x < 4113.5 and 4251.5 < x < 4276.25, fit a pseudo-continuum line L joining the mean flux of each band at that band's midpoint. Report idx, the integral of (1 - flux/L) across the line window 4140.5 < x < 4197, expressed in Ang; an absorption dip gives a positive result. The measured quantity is 3.29 Ang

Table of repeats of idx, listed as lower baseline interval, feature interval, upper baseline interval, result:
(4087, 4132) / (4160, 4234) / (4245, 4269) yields 4.3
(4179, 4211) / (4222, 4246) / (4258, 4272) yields 0.2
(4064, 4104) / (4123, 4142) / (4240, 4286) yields 0.4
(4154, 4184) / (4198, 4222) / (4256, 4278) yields -0.7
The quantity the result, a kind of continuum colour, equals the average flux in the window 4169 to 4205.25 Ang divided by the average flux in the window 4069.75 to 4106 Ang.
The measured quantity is 0.95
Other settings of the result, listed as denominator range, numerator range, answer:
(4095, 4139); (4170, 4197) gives 0.97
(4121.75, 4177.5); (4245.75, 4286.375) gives 1.07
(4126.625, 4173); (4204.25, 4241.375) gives 1.05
